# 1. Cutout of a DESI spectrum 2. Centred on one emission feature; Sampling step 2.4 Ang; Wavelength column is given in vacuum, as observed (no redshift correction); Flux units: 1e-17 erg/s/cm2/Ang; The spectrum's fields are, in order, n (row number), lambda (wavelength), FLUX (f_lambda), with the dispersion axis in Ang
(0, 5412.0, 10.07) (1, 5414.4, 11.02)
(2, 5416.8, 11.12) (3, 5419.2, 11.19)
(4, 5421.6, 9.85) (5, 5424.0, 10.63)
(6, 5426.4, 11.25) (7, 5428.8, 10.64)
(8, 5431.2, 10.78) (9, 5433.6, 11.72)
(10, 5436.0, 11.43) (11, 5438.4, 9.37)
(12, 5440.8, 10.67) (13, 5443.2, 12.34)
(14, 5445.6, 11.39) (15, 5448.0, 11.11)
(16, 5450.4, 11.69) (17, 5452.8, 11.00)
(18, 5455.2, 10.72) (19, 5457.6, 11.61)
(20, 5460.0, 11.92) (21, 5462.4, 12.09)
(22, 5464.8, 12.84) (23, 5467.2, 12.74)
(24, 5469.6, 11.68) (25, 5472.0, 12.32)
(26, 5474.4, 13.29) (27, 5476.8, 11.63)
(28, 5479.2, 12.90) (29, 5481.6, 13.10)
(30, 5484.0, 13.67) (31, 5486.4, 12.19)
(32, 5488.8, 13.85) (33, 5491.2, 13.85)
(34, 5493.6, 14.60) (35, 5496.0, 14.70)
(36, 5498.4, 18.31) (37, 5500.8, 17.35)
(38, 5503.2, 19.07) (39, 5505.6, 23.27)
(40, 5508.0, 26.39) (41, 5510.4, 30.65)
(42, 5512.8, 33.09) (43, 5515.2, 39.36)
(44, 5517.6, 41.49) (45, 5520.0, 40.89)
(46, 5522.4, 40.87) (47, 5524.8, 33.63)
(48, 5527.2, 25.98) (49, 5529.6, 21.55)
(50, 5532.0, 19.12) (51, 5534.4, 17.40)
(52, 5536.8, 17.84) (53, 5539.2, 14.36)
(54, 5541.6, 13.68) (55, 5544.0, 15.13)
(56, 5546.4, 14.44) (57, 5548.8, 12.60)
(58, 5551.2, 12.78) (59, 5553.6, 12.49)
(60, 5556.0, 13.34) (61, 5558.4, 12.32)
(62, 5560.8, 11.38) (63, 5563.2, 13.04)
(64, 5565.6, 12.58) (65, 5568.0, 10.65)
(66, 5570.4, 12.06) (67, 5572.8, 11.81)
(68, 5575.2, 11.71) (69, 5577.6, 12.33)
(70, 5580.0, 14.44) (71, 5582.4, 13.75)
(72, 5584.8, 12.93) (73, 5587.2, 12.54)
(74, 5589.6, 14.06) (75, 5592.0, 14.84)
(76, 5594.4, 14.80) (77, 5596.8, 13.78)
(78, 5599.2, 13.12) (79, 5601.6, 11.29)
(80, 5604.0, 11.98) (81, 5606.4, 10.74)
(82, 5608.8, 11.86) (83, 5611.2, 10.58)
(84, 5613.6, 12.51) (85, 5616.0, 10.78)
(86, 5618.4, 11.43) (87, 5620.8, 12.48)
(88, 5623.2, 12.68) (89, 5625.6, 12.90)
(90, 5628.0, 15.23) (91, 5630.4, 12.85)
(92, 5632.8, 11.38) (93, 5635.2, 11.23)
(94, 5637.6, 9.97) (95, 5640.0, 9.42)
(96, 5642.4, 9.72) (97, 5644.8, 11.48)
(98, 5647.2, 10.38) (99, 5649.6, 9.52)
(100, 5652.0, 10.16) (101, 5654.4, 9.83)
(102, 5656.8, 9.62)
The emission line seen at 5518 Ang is H-beta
